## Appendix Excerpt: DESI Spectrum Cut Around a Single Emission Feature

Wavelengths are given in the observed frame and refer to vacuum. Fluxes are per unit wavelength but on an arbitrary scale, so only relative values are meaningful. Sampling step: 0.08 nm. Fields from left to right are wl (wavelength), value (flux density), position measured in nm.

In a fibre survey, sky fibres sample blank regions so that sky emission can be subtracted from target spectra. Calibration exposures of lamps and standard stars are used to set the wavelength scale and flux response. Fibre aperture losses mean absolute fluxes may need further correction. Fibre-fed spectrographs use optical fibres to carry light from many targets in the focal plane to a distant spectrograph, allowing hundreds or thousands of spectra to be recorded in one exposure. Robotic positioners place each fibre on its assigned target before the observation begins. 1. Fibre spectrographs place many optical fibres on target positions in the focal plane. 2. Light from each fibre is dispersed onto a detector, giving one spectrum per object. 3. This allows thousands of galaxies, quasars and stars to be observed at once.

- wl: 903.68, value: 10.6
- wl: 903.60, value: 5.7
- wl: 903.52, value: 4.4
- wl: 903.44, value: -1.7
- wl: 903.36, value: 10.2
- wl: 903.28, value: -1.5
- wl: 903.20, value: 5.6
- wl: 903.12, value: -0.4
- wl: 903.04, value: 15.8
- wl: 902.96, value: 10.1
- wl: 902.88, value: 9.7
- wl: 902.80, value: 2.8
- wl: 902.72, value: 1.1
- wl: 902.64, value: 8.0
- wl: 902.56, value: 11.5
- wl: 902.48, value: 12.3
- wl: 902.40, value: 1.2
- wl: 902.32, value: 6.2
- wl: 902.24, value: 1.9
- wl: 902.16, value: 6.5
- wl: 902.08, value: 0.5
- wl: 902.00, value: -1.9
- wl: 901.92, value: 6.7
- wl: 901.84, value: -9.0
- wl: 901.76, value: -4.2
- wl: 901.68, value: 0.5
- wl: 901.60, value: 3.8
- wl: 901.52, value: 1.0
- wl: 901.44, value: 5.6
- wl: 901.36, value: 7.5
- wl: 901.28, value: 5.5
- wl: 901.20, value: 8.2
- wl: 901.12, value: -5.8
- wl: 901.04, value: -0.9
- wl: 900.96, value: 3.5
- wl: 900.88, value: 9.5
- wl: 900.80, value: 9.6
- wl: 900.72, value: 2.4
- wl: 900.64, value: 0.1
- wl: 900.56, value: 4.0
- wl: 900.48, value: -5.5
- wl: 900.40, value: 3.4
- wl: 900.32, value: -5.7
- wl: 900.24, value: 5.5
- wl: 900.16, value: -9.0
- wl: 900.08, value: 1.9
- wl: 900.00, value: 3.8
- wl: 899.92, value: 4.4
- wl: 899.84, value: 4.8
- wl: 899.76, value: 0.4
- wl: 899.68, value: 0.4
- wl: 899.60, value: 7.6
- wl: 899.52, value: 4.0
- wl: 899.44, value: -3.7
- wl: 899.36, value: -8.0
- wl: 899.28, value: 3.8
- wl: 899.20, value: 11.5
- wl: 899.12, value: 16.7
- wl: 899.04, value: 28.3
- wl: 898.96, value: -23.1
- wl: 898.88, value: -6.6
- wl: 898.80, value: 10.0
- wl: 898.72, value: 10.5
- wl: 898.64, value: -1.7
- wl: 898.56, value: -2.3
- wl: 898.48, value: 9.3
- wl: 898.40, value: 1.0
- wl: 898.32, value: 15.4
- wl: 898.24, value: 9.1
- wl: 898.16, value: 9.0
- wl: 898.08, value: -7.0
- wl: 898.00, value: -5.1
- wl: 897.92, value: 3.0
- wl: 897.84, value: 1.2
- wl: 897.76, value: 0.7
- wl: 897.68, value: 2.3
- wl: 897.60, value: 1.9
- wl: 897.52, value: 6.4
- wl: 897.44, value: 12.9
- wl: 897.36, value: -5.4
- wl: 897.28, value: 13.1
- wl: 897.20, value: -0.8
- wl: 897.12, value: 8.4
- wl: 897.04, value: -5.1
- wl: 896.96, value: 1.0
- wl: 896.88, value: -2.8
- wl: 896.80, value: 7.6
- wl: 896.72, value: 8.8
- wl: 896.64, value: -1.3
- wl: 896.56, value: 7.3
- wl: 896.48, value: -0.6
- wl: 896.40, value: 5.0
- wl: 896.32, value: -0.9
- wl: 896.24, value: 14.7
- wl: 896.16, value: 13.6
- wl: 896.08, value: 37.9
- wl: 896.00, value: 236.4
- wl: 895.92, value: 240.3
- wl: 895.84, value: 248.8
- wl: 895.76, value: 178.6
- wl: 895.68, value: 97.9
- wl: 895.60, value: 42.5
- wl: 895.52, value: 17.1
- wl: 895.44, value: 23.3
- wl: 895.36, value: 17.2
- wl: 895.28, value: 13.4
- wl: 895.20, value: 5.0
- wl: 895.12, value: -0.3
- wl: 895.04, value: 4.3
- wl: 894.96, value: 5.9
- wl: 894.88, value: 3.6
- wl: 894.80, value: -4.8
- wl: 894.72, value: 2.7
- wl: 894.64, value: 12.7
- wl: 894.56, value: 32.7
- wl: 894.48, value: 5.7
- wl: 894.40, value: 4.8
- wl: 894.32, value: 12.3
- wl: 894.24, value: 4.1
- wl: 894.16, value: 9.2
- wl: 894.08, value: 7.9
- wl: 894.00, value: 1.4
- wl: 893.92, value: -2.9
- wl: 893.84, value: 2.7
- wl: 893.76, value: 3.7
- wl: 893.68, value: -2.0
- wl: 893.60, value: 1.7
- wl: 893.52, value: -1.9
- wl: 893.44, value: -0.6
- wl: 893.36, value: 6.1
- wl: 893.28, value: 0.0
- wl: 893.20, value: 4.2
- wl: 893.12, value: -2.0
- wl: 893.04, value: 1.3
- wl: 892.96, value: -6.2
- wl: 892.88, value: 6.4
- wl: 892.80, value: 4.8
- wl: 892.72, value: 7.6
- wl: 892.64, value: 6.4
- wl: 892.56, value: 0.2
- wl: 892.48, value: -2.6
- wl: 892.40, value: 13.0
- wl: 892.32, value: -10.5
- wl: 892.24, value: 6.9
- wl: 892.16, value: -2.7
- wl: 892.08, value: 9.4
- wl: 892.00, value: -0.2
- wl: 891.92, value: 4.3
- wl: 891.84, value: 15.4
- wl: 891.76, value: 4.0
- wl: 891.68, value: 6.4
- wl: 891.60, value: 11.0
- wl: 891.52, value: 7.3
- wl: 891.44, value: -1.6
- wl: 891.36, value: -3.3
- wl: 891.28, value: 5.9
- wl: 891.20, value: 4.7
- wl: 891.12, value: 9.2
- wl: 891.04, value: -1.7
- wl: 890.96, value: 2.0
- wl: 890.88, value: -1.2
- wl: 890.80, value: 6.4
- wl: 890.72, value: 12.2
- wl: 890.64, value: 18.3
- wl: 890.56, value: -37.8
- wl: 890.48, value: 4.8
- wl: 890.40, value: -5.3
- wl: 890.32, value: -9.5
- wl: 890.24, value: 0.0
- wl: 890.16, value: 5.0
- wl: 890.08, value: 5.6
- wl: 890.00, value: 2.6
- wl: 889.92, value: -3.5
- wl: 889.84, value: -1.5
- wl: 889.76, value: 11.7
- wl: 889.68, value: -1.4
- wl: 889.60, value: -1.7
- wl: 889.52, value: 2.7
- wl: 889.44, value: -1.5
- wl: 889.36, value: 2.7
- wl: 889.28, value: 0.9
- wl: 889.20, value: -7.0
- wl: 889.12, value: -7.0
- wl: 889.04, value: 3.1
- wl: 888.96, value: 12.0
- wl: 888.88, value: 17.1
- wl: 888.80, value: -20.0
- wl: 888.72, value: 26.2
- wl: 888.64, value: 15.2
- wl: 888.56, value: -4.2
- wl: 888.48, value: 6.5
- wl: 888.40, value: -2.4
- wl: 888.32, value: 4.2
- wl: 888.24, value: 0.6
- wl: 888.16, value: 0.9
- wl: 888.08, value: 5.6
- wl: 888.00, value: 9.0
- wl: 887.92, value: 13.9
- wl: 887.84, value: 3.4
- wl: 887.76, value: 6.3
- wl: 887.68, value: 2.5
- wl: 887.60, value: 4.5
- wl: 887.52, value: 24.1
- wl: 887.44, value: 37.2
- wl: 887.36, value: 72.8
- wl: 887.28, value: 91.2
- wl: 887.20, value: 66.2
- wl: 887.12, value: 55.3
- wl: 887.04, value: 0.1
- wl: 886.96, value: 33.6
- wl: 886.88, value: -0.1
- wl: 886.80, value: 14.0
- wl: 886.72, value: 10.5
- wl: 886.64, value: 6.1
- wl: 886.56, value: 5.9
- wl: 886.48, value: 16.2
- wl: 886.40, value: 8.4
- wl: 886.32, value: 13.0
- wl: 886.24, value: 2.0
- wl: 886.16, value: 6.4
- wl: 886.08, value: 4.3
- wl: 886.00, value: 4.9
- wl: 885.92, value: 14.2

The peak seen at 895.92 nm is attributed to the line [O III]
